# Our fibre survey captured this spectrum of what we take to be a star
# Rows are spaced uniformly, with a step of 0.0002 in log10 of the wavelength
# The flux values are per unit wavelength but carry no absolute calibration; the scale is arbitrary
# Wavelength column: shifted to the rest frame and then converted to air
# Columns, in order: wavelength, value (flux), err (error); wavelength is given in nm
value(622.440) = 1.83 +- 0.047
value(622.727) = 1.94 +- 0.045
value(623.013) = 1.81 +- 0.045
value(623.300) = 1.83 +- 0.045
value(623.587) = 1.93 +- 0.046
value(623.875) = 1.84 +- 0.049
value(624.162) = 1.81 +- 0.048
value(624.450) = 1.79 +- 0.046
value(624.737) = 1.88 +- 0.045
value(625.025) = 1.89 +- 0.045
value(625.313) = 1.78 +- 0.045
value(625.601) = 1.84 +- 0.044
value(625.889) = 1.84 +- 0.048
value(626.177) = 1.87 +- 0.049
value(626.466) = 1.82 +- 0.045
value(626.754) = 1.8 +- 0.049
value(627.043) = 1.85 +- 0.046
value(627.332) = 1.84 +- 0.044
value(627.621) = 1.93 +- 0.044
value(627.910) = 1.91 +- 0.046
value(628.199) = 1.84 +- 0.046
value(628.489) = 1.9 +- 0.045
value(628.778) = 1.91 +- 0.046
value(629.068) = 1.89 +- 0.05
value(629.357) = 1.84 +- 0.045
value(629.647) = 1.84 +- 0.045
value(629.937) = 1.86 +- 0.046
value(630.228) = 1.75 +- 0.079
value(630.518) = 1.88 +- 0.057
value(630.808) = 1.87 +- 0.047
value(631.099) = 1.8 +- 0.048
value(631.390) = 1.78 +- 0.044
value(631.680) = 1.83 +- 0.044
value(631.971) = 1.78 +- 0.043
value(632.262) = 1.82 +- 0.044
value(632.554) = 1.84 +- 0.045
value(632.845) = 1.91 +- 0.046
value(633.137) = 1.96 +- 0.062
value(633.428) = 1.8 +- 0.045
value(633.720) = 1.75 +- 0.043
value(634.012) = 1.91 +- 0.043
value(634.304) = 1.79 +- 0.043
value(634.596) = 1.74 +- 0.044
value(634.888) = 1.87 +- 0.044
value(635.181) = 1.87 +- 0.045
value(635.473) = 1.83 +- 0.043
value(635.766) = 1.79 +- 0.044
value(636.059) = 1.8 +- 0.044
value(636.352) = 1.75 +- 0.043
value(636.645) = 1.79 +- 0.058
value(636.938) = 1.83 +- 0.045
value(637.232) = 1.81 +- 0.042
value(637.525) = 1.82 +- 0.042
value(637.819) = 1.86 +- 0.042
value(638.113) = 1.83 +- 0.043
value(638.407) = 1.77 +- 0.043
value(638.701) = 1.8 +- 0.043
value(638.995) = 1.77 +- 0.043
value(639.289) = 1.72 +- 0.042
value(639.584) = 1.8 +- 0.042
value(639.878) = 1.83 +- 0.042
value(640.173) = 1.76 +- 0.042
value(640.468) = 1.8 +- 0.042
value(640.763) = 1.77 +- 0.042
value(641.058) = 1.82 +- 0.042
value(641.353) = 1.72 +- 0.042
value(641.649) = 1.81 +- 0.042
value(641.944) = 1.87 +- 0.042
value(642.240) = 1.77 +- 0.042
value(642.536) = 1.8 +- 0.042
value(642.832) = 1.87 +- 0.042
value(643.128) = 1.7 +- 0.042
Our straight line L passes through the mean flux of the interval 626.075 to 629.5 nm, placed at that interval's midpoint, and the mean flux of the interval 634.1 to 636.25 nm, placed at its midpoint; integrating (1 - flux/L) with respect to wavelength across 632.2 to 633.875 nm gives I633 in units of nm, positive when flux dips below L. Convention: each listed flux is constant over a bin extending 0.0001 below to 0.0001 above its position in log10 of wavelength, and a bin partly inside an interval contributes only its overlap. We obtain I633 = -0.02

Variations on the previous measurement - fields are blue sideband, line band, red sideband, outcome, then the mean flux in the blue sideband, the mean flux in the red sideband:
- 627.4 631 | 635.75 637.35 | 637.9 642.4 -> 0.02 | 1.87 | 1.79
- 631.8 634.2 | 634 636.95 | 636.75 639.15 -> 0.03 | 1.84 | 1.81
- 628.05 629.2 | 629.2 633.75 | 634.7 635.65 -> 0.09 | 1.88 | 1.85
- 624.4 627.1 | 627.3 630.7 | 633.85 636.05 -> -0.06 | 1.84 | 1.83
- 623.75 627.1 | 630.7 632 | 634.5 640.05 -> 0.00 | 1.83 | 1.8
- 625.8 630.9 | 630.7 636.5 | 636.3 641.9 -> 0.01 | 1.86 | 1.79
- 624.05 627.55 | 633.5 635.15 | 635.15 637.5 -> 0.00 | 1.84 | 1.81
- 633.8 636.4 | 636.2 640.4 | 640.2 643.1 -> 0.03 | 1.82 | 1.8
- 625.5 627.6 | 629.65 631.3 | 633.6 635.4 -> 0.00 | 1.84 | 1.82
